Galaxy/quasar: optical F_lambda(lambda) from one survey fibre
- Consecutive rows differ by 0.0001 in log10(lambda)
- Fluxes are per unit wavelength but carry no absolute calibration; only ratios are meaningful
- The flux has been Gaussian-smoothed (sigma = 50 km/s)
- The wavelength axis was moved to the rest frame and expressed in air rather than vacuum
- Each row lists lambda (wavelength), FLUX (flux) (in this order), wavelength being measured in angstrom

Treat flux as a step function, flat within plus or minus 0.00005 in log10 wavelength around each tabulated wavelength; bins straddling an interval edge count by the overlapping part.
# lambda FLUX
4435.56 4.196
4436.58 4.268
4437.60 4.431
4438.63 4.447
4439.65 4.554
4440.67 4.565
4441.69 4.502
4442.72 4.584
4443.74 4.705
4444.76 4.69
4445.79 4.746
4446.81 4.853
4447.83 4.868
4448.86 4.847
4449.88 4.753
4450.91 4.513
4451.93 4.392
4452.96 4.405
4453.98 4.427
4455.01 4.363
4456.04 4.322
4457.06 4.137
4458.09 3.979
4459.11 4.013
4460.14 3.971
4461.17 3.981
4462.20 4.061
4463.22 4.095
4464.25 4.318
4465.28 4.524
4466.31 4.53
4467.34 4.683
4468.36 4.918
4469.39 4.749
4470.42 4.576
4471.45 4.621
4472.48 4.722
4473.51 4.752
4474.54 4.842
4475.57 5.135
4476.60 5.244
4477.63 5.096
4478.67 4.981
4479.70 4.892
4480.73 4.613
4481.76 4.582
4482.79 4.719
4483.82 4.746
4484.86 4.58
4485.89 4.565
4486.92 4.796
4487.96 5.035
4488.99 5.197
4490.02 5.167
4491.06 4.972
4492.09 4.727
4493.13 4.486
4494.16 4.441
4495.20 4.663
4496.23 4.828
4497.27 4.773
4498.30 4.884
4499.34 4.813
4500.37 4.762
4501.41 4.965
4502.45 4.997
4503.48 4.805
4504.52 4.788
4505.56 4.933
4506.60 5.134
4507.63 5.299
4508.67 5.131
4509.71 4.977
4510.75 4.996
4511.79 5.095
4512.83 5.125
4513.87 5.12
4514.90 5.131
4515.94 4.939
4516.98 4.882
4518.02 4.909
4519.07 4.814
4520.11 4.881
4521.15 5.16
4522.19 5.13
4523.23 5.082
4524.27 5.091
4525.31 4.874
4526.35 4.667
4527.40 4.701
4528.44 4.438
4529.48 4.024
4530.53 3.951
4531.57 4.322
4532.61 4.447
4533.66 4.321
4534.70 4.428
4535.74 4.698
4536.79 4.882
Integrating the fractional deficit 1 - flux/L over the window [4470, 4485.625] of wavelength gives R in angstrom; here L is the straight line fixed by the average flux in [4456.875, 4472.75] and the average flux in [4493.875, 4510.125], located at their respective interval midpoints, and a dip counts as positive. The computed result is -0.9 angstrom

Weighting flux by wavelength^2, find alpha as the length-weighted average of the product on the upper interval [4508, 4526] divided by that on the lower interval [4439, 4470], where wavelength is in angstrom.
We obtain 1.2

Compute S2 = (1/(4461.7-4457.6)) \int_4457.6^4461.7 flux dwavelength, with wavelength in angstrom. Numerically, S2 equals 3.98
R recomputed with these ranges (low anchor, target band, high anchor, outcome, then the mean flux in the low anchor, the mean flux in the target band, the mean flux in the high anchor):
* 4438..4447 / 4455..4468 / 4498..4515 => 1.4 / 4.61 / 4.23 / 5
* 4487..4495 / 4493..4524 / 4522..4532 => -1.4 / 4.84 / 4.94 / 4.61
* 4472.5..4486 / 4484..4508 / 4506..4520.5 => 0.4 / 4.83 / 4.85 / 5.03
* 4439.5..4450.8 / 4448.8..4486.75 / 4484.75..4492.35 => 2.0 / 4.69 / 4.56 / 4.9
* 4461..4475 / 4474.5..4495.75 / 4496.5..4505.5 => -0.6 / 4.54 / 4.83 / 4.85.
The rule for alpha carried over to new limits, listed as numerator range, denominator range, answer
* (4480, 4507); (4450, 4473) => 1.11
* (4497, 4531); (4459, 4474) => 1.12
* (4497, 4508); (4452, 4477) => 1.12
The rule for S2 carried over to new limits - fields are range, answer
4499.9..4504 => 4.88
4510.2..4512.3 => 5.04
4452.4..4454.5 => 4.41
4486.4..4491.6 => 5.03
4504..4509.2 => 5.05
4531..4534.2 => 4.36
